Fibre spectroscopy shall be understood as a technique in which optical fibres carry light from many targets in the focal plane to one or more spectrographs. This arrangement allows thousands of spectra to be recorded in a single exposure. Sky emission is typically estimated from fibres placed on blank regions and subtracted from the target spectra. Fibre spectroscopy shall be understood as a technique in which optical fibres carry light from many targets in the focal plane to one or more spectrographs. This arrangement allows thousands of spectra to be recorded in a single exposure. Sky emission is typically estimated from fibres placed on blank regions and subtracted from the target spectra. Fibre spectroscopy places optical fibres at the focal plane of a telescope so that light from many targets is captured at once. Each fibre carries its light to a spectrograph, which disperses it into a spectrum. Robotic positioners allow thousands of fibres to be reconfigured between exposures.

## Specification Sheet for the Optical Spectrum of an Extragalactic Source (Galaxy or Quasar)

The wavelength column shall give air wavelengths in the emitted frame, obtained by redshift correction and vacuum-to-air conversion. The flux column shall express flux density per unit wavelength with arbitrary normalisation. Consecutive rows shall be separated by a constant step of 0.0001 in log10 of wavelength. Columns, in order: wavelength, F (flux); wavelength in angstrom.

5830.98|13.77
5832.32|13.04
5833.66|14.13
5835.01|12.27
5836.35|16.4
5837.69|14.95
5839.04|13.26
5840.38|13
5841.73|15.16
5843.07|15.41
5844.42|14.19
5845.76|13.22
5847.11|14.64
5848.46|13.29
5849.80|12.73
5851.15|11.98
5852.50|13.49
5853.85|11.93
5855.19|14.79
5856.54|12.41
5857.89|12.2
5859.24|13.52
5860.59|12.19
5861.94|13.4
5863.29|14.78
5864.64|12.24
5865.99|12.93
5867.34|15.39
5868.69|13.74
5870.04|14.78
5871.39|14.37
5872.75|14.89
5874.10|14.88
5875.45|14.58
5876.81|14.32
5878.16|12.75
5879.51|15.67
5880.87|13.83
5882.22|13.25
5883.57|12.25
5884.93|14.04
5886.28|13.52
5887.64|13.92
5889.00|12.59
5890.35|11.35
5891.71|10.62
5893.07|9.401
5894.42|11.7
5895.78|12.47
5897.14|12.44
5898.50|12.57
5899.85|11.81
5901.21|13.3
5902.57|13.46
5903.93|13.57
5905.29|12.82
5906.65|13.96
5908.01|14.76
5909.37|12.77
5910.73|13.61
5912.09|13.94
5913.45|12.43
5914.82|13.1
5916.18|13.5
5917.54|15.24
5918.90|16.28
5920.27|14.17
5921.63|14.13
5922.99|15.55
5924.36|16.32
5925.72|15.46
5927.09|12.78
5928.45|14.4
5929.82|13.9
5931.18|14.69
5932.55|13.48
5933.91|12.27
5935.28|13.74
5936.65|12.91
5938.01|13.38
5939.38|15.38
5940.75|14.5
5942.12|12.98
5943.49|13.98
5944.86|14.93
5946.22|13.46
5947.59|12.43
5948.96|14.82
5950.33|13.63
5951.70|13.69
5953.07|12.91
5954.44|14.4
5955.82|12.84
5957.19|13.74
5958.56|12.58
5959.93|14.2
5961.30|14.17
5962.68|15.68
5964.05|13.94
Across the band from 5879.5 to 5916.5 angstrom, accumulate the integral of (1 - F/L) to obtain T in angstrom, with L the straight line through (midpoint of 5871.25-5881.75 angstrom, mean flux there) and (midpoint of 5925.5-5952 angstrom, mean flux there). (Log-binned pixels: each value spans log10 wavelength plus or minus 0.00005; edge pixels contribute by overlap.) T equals 3.4 angstrom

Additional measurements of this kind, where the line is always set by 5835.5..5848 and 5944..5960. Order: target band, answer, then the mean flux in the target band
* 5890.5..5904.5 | 1.9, 12.1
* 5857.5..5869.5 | 0.7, 13.4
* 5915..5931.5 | -1.0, 14.7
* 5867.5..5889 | 0.2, 14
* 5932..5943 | 0.1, 13.6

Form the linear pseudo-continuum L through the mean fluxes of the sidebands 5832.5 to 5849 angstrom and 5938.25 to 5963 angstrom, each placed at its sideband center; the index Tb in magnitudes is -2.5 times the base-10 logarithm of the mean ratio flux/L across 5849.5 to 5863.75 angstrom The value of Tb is 0.09 mag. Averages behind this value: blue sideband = 14.1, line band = 13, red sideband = 13.9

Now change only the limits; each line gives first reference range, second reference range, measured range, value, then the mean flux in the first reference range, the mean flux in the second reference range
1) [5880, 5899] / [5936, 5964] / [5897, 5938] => -0.057 mag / 12.5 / 13.8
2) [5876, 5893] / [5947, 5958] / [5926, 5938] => -0.015 mag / 13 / 13.6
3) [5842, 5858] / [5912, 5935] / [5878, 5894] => 0.087 mag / 13.4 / 14.2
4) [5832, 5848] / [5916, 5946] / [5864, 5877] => -0.001 mag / 14.2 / 14.3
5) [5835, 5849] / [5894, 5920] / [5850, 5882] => 0.020 mag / 14.3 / 13.4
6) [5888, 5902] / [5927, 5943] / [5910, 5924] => -0.106 mag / 11.9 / 13.7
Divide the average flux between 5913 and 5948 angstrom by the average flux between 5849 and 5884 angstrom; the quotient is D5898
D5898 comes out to 1.03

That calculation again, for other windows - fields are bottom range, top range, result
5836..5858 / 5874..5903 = 0.94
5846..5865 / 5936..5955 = 1.05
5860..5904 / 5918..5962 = 1.06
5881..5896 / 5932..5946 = 1.11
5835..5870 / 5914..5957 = 1.03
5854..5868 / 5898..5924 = 1.03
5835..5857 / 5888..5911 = 0.91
